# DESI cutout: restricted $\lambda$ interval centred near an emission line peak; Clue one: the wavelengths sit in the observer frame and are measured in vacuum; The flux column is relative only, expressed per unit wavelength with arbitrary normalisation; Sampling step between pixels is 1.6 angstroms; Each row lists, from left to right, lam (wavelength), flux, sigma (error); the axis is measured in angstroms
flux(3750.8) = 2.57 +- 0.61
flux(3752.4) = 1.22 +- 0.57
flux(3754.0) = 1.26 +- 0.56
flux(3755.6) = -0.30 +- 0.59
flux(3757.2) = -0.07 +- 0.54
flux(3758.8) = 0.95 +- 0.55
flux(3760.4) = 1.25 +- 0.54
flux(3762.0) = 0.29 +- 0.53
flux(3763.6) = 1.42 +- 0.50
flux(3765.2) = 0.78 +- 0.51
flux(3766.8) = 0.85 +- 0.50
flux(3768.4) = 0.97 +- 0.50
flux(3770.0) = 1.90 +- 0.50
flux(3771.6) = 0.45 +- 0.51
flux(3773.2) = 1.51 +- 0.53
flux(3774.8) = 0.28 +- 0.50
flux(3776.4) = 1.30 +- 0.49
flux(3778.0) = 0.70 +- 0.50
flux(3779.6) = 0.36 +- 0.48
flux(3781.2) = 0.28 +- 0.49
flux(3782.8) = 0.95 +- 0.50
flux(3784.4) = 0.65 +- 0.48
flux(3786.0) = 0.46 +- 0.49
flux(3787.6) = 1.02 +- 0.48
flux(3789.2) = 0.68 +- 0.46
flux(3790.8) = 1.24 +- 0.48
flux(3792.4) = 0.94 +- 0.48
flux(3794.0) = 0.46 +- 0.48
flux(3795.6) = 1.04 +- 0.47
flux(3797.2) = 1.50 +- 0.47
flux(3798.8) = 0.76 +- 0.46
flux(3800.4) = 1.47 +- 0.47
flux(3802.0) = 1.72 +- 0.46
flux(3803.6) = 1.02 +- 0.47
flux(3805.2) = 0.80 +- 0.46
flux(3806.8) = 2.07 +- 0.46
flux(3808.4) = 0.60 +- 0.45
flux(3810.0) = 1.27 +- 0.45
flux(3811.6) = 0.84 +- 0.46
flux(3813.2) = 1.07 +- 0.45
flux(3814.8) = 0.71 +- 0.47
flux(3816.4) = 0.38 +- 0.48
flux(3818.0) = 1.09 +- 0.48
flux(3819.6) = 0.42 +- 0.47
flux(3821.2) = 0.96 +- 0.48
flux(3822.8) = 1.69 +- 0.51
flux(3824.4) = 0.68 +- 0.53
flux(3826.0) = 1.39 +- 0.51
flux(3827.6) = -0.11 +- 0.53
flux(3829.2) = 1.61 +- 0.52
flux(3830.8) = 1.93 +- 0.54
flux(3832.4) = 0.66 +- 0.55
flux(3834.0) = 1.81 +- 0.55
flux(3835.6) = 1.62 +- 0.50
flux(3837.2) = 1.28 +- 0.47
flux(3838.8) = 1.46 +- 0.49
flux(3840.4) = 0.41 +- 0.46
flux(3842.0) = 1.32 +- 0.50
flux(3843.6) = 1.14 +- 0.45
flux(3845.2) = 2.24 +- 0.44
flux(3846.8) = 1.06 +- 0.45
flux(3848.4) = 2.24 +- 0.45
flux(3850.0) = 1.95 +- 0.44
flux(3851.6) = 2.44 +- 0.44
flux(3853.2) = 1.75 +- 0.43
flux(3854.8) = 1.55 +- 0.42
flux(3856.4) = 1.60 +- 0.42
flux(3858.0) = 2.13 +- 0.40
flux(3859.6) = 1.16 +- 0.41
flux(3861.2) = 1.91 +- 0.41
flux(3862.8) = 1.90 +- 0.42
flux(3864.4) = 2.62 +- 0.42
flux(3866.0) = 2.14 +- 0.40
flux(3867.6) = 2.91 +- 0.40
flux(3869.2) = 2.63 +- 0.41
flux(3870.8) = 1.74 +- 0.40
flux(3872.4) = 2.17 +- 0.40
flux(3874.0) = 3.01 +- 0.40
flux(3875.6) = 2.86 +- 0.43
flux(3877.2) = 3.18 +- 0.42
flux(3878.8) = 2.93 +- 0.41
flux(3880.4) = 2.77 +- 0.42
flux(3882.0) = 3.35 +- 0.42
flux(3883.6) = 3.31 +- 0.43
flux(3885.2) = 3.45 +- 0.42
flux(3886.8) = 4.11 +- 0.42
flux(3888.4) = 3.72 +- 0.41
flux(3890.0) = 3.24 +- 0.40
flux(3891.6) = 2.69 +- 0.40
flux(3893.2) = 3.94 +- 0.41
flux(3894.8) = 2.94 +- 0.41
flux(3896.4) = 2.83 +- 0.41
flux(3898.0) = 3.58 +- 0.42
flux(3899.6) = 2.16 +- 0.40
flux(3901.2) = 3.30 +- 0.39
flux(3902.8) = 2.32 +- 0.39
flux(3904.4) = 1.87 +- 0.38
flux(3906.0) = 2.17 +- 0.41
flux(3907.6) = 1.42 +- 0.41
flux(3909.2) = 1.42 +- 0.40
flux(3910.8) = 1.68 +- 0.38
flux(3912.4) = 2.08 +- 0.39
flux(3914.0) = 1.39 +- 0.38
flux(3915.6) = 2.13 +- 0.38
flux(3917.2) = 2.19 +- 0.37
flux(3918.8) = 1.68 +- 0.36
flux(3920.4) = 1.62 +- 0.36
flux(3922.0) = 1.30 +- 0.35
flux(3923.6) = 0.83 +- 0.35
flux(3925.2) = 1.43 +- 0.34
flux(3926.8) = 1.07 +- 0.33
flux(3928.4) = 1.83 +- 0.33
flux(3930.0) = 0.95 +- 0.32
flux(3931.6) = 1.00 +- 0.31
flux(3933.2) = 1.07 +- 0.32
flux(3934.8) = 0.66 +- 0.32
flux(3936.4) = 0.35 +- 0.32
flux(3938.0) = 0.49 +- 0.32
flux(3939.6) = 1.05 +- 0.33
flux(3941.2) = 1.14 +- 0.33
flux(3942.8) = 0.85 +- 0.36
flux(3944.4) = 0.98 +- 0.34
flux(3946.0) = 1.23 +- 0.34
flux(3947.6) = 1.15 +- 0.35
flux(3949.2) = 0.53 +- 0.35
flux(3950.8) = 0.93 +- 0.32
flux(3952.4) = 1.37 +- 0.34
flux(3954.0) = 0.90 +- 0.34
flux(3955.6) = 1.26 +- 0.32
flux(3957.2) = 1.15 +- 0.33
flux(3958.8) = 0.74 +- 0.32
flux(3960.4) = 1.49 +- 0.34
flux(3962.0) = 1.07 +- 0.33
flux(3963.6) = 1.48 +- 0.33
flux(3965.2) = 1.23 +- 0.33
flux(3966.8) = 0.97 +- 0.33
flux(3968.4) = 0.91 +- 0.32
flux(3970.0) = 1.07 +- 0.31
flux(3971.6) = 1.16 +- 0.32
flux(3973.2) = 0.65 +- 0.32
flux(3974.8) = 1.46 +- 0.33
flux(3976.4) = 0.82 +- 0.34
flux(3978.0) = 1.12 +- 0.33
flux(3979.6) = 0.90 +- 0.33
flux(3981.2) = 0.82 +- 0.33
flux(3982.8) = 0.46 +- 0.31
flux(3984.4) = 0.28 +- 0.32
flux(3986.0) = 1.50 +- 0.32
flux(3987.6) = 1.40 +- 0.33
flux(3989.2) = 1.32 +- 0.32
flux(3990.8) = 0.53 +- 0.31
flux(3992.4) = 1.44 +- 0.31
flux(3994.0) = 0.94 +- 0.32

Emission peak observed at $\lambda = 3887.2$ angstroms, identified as C IV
